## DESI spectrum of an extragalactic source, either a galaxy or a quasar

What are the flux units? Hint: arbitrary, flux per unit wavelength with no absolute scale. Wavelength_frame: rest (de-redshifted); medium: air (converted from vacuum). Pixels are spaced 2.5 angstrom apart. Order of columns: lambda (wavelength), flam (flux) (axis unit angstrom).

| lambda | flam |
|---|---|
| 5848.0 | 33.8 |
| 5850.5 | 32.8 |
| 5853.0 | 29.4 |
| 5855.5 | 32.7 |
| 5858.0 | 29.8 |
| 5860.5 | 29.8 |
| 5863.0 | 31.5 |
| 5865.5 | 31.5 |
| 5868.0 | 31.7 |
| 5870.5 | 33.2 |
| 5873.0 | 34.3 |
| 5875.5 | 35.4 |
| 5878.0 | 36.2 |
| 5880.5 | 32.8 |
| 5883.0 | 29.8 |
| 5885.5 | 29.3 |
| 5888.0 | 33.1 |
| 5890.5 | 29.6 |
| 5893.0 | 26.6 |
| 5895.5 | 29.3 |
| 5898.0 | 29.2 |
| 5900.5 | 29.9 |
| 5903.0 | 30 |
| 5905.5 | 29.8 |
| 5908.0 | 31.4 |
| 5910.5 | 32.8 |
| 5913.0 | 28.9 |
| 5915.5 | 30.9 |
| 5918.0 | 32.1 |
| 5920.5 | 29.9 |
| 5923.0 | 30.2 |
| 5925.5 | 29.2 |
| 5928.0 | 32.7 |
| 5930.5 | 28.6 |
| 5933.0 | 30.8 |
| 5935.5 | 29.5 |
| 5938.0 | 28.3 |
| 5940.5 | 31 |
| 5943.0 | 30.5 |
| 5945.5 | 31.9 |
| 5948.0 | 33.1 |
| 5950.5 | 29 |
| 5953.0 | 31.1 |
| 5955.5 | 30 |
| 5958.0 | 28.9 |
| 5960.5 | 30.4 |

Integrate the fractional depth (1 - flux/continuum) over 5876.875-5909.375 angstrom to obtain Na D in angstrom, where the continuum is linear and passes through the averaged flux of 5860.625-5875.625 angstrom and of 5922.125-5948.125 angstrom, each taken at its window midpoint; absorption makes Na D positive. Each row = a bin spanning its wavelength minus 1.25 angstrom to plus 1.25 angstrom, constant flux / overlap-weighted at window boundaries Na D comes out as 1.2 angstrom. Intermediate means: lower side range 32.5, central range 30.5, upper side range 30.4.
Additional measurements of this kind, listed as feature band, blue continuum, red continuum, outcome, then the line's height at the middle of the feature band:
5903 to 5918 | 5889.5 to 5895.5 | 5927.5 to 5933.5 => -0.8 angstrom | 29.3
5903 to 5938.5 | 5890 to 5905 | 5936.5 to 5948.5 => -0.5 angstrom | 30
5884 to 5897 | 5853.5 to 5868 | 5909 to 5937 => 0.5 angstrom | 30.8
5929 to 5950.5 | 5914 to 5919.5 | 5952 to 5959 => 0.1 angstrom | 30.5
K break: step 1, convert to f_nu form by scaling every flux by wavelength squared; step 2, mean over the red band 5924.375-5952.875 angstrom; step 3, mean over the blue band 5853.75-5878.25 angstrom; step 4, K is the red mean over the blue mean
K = 0.96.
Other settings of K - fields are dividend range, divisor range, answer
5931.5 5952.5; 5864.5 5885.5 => 0.95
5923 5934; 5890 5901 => 1.06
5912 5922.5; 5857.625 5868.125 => 1.01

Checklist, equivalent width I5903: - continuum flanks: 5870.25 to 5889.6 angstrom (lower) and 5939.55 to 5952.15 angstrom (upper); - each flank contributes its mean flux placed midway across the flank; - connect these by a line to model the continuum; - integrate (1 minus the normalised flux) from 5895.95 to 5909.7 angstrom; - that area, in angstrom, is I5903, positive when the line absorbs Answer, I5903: 0.9 angstrom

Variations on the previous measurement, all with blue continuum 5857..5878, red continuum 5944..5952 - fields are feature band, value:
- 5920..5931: 0.48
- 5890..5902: 1.17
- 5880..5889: 0.31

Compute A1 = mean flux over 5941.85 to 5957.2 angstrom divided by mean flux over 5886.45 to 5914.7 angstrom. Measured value 1.03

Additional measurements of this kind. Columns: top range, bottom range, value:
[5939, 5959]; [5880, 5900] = 1.03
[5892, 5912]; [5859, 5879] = 0.91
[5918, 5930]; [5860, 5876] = 0.94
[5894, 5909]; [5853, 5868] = 0.96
